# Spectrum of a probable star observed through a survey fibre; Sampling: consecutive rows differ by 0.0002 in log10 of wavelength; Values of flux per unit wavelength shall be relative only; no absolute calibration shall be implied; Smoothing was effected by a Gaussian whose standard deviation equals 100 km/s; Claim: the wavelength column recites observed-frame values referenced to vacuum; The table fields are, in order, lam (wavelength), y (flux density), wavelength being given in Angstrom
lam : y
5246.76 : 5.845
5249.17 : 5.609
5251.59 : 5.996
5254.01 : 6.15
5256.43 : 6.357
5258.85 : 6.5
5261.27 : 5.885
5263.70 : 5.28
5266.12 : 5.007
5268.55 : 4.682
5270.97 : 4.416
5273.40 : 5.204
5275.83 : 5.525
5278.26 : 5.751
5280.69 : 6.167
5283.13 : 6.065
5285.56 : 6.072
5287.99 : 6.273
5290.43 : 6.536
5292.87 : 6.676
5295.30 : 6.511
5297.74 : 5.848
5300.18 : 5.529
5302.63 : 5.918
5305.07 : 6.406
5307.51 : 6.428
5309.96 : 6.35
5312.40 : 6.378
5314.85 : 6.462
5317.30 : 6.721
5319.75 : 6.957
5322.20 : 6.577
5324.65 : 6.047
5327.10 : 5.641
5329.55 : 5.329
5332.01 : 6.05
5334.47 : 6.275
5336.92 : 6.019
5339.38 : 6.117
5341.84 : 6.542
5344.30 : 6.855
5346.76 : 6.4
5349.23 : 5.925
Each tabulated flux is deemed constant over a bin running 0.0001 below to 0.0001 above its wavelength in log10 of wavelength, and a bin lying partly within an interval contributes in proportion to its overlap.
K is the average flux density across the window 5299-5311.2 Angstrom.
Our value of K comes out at 6.13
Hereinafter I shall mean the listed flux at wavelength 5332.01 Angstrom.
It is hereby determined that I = 6.05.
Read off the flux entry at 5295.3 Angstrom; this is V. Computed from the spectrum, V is 6.511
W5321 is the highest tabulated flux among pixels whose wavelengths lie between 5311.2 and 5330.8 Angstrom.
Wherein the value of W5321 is 6.957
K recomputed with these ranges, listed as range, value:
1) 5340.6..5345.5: 6.7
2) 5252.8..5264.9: 6.03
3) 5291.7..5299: 6.34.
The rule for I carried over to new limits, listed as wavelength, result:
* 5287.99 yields 6.273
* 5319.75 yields 6.957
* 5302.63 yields 5.918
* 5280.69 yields 6.167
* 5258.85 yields 6.5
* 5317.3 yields 6.721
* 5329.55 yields 5.329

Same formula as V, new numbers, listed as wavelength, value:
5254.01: 6.15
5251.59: 5.996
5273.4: 5.204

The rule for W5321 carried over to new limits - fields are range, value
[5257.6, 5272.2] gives 6.5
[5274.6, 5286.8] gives 6.167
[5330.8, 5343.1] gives 6.542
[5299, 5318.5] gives 6.721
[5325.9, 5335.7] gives 6.275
